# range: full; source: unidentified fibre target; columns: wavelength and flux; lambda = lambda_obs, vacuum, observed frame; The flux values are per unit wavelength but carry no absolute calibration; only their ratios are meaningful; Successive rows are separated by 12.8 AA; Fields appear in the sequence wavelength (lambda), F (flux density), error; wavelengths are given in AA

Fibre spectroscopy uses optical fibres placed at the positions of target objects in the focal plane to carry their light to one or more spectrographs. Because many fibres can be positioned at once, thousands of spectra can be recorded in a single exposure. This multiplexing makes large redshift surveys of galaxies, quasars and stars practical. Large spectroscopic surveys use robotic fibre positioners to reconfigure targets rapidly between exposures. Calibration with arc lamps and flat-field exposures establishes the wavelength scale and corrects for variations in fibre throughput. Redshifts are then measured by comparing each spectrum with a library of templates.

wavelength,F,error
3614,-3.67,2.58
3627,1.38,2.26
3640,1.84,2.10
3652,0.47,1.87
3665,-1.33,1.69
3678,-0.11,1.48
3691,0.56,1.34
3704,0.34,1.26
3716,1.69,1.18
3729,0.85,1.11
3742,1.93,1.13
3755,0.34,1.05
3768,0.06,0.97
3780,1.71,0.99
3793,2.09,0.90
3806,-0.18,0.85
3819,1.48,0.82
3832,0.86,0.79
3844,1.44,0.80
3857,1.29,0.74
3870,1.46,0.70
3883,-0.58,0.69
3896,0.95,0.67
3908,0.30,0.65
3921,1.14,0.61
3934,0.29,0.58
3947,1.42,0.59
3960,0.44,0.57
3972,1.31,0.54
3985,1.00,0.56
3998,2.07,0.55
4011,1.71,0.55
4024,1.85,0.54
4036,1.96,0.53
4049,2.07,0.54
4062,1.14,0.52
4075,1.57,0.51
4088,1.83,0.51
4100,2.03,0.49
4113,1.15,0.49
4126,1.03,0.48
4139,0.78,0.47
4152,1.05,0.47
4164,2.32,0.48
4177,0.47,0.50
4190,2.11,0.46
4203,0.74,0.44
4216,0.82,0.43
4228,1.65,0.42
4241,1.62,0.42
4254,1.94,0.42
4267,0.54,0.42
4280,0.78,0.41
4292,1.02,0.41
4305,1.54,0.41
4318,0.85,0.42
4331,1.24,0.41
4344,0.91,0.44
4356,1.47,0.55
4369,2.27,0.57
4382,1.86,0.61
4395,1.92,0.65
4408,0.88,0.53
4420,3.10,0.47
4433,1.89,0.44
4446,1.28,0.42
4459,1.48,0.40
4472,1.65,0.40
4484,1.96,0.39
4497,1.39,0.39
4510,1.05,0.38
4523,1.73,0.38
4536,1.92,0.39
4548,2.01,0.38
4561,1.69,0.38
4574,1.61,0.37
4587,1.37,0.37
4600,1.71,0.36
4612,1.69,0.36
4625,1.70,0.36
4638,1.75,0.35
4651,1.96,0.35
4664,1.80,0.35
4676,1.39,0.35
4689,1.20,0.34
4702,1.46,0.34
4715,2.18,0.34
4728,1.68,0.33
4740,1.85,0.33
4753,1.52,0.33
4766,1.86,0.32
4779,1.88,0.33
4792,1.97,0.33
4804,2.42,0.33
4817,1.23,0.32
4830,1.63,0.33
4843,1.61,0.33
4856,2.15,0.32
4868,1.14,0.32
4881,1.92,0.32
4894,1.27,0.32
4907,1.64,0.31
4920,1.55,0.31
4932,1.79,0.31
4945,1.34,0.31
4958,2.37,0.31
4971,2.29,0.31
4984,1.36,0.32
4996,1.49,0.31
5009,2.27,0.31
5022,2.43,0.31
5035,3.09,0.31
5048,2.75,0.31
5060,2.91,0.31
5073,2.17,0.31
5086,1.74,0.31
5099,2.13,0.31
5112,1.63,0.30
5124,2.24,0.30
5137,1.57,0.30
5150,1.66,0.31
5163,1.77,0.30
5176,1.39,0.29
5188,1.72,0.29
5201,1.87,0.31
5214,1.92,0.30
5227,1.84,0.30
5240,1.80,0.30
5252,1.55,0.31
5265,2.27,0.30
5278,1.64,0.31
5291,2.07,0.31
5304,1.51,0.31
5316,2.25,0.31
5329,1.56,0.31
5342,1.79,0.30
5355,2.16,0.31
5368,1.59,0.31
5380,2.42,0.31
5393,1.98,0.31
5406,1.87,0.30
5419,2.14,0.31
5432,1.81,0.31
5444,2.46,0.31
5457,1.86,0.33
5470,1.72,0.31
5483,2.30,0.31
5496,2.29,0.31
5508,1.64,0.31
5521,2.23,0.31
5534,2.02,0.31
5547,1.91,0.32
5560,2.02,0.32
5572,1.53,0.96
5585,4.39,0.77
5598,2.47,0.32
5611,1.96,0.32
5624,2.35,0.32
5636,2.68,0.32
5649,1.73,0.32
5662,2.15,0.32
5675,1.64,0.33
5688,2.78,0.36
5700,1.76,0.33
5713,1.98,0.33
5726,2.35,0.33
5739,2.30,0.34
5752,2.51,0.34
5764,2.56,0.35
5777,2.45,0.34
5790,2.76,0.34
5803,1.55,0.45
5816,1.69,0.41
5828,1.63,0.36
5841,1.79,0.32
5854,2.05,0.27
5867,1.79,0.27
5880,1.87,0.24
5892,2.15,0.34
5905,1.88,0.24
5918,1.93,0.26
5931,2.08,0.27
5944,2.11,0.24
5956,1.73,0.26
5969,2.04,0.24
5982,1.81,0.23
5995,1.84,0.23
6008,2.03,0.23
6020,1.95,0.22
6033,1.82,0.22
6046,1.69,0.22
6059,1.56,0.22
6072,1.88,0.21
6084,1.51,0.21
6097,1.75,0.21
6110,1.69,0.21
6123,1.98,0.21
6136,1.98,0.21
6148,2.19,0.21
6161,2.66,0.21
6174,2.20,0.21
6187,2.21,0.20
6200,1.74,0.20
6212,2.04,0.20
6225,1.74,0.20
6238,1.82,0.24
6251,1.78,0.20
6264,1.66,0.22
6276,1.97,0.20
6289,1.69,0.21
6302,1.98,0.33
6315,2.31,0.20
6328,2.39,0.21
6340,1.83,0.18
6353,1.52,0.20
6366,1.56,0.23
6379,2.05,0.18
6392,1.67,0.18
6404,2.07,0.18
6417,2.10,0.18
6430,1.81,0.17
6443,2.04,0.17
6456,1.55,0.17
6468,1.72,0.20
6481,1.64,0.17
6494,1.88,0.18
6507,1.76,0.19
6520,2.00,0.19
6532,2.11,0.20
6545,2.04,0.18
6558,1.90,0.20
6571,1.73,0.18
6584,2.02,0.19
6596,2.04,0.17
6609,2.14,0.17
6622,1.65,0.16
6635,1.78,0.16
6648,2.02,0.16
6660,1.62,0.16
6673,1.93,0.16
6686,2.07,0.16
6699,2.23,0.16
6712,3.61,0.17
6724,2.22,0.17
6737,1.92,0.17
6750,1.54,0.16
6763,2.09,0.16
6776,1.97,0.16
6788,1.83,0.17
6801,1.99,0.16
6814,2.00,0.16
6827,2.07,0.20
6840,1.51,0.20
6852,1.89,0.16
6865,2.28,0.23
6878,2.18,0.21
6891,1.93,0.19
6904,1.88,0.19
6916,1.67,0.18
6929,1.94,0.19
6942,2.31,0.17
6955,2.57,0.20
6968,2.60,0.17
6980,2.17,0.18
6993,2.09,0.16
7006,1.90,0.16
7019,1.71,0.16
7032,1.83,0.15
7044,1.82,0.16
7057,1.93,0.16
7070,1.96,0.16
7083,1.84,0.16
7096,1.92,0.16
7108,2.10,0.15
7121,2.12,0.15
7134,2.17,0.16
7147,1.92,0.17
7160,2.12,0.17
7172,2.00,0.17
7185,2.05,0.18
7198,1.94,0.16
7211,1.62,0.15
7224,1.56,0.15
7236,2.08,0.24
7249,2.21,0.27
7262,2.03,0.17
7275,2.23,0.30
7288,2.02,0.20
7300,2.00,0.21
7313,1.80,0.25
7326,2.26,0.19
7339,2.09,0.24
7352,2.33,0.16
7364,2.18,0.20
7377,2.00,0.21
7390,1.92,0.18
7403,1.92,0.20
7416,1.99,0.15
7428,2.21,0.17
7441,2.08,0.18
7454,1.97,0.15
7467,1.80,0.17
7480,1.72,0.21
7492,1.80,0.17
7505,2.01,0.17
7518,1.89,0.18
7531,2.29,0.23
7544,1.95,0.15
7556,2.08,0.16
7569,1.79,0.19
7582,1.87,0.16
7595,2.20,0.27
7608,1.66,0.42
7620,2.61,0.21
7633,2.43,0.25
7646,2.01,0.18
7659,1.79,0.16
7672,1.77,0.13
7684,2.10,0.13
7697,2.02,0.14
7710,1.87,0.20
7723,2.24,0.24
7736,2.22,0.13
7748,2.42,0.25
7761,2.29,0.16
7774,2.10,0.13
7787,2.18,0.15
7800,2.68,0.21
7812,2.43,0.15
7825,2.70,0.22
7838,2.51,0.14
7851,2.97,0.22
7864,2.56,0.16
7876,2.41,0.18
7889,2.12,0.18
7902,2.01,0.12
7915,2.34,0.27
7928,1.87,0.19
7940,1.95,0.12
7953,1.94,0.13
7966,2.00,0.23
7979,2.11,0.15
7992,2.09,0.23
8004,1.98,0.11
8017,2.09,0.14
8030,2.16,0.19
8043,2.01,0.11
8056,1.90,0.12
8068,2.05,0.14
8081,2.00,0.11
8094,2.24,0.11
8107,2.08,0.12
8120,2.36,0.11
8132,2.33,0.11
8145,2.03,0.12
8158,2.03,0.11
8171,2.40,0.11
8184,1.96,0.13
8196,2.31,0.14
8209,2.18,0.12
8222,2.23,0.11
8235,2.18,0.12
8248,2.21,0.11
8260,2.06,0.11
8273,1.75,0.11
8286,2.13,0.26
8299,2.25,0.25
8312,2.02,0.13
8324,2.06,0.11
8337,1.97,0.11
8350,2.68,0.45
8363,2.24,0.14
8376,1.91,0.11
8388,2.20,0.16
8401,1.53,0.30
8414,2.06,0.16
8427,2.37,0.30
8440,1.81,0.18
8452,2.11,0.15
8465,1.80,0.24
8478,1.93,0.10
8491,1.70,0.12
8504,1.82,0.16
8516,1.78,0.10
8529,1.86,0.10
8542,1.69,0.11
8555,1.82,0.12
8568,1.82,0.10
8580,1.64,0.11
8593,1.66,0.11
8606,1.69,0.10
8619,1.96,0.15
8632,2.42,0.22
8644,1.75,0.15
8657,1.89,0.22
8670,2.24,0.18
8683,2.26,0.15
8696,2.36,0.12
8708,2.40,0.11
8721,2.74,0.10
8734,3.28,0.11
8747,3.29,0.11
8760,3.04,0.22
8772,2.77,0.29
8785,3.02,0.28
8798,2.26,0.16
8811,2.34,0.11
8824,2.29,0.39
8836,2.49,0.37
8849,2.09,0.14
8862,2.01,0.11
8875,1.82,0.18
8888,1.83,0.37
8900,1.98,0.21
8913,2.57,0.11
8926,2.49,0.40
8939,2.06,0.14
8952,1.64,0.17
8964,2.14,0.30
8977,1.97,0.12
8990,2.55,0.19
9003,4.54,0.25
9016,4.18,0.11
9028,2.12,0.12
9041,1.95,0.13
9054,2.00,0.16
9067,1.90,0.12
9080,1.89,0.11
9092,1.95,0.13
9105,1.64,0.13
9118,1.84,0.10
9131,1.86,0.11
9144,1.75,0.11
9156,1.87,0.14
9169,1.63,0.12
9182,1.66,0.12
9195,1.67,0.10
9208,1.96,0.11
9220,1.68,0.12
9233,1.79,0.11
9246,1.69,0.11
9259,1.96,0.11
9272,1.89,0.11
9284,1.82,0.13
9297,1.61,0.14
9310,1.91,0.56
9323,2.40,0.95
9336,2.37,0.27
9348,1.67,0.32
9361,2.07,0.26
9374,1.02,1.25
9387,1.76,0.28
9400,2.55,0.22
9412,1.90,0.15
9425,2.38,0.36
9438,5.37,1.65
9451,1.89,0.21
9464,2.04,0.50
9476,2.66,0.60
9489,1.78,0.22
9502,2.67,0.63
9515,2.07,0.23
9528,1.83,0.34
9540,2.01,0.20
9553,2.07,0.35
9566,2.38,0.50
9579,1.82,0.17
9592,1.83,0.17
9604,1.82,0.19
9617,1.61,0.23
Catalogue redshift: 0.80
